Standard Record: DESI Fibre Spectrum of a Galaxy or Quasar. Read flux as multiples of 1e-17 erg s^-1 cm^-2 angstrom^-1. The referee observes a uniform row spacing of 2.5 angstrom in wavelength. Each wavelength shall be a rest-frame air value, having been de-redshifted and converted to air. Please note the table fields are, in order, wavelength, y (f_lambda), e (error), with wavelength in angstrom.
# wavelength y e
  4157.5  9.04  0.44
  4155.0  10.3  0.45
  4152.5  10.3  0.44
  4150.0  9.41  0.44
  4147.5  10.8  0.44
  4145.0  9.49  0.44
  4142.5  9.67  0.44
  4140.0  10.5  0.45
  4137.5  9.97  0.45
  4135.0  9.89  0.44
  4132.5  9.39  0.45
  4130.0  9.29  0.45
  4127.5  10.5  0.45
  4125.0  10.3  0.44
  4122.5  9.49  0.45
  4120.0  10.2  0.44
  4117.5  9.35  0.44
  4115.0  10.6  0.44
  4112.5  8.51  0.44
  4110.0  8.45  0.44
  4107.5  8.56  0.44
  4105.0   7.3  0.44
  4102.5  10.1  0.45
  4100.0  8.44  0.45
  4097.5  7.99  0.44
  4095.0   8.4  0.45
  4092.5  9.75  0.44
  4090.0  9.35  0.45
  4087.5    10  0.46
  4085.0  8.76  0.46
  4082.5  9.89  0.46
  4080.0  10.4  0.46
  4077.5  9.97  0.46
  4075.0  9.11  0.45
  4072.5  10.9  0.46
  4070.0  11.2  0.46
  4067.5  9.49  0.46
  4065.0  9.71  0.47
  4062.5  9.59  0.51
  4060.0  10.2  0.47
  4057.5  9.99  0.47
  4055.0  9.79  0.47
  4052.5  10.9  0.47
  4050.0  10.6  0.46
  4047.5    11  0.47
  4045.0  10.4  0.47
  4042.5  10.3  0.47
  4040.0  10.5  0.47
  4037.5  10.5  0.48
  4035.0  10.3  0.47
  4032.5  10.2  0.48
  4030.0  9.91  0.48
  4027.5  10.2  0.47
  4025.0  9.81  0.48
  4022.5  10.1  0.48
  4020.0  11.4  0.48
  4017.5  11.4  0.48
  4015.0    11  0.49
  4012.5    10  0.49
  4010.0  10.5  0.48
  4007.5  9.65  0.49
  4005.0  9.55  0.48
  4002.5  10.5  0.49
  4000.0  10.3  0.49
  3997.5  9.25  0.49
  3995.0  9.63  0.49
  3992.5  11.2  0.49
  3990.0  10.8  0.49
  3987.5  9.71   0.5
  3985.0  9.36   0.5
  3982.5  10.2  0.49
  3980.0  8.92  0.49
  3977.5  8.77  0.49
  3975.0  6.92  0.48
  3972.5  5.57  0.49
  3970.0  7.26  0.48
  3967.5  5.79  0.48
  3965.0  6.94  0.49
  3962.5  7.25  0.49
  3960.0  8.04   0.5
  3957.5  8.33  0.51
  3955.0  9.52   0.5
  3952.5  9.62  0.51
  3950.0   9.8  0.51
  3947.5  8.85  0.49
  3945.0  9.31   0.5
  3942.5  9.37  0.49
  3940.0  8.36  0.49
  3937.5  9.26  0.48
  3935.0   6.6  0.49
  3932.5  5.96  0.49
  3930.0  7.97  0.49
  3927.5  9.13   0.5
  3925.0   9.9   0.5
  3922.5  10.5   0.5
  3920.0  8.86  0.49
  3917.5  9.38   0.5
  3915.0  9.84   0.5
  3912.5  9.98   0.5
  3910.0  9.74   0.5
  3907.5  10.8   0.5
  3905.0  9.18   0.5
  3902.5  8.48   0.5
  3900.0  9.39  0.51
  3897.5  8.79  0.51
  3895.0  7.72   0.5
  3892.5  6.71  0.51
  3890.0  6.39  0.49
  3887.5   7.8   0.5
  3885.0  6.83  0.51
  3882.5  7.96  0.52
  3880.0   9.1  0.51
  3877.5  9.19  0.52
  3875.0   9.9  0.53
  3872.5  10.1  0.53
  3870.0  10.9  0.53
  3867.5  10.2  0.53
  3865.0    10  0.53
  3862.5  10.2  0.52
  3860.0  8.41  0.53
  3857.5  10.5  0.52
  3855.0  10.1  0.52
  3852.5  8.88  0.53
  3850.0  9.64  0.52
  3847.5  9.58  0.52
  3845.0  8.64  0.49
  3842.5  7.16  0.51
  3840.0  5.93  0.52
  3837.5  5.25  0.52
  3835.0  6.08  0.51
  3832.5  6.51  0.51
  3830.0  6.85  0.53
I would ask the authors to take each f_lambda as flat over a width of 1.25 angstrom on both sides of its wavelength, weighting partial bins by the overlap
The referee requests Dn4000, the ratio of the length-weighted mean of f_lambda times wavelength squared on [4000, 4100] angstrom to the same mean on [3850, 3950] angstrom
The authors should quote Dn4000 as 1.2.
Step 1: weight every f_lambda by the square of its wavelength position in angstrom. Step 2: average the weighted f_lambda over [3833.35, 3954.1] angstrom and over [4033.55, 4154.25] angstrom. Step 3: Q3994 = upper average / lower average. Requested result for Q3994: 1.23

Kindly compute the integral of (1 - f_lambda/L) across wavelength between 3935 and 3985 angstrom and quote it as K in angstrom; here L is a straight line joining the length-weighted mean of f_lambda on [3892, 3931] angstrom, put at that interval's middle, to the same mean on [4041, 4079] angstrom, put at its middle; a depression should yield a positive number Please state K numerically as 6.4 angstrom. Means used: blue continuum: 9.2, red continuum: 10.2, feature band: 8.3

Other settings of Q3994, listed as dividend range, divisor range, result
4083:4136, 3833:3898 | 1.23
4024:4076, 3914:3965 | 1.24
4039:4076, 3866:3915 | 1.25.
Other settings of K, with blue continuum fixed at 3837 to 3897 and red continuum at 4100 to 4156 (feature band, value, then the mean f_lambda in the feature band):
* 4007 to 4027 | -2.79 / 10.5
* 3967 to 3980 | 2.78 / 7.12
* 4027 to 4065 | -3.87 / 10.3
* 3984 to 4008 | -2.28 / 10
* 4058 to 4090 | -1.65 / 9.91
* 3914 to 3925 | -1.00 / 9.67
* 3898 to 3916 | -1.58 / 9.59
